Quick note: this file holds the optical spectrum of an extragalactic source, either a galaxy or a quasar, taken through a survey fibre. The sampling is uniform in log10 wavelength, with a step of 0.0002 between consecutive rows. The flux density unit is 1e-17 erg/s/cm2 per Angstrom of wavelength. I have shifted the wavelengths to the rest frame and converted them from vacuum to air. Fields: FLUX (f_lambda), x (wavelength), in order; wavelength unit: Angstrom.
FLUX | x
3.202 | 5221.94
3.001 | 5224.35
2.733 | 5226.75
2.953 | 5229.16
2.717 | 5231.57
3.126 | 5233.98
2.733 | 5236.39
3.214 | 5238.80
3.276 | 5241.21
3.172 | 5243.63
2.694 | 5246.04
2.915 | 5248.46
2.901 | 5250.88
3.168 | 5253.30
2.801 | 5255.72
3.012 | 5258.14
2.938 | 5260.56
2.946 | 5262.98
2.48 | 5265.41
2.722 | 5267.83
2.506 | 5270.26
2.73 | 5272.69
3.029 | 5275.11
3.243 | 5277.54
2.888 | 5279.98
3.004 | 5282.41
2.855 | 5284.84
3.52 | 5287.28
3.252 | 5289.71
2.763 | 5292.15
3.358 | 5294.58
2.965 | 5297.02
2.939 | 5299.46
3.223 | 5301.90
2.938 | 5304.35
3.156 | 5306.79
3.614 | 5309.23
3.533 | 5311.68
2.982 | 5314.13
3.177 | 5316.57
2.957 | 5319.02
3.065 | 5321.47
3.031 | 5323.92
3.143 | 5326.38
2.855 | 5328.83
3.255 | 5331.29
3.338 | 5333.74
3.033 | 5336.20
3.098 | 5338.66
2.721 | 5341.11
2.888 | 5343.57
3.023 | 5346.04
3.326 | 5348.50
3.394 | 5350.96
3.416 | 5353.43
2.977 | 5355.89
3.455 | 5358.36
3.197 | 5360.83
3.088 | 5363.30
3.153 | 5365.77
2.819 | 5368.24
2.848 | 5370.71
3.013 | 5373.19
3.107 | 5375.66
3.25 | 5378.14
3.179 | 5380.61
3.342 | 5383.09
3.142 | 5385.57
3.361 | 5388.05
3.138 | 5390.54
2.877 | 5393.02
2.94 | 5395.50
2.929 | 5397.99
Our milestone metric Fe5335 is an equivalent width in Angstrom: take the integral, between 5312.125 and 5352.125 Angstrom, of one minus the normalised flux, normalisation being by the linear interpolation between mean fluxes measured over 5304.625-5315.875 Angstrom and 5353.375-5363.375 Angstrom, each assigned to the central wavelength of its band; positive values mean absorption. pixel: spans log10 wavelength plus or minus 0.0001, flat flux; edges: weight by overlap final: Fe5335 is 2.0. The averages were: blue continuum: 3.28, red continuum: 3.22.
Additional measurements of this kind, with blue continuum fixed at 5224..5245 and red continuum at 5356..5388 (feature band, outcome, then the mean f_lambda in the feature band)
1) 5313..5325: 0.14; 3.05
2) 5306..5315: -0.80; 3.34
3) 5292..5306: 0.01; 3.06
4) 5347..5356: -0.56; 3.31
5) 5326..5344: 0.31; 3.04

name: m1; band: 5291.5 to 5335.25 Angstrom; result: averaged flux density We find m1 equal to 3.13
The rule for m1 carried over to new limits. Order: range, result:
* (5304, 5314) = 3.31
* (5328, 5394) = 3.12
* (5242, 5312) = 3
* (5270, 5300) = 3.02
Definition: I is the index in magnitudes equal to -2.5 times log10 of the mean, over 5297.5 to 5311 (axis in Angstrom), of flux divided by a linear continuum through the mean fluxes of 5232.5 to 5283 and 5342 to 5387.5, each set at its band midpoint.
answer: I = -0.05 mag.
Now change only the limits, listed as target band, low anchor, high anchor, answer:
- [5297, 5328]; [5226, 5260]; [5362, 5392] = -0.03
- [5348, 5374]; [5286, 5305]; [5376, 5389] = 0.02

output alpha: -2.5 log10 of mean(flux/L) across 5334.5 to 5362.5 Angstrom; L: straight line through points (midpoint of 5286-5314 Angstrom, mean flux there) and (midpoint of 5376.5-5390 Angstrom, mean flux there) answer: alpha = 0.03 mag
